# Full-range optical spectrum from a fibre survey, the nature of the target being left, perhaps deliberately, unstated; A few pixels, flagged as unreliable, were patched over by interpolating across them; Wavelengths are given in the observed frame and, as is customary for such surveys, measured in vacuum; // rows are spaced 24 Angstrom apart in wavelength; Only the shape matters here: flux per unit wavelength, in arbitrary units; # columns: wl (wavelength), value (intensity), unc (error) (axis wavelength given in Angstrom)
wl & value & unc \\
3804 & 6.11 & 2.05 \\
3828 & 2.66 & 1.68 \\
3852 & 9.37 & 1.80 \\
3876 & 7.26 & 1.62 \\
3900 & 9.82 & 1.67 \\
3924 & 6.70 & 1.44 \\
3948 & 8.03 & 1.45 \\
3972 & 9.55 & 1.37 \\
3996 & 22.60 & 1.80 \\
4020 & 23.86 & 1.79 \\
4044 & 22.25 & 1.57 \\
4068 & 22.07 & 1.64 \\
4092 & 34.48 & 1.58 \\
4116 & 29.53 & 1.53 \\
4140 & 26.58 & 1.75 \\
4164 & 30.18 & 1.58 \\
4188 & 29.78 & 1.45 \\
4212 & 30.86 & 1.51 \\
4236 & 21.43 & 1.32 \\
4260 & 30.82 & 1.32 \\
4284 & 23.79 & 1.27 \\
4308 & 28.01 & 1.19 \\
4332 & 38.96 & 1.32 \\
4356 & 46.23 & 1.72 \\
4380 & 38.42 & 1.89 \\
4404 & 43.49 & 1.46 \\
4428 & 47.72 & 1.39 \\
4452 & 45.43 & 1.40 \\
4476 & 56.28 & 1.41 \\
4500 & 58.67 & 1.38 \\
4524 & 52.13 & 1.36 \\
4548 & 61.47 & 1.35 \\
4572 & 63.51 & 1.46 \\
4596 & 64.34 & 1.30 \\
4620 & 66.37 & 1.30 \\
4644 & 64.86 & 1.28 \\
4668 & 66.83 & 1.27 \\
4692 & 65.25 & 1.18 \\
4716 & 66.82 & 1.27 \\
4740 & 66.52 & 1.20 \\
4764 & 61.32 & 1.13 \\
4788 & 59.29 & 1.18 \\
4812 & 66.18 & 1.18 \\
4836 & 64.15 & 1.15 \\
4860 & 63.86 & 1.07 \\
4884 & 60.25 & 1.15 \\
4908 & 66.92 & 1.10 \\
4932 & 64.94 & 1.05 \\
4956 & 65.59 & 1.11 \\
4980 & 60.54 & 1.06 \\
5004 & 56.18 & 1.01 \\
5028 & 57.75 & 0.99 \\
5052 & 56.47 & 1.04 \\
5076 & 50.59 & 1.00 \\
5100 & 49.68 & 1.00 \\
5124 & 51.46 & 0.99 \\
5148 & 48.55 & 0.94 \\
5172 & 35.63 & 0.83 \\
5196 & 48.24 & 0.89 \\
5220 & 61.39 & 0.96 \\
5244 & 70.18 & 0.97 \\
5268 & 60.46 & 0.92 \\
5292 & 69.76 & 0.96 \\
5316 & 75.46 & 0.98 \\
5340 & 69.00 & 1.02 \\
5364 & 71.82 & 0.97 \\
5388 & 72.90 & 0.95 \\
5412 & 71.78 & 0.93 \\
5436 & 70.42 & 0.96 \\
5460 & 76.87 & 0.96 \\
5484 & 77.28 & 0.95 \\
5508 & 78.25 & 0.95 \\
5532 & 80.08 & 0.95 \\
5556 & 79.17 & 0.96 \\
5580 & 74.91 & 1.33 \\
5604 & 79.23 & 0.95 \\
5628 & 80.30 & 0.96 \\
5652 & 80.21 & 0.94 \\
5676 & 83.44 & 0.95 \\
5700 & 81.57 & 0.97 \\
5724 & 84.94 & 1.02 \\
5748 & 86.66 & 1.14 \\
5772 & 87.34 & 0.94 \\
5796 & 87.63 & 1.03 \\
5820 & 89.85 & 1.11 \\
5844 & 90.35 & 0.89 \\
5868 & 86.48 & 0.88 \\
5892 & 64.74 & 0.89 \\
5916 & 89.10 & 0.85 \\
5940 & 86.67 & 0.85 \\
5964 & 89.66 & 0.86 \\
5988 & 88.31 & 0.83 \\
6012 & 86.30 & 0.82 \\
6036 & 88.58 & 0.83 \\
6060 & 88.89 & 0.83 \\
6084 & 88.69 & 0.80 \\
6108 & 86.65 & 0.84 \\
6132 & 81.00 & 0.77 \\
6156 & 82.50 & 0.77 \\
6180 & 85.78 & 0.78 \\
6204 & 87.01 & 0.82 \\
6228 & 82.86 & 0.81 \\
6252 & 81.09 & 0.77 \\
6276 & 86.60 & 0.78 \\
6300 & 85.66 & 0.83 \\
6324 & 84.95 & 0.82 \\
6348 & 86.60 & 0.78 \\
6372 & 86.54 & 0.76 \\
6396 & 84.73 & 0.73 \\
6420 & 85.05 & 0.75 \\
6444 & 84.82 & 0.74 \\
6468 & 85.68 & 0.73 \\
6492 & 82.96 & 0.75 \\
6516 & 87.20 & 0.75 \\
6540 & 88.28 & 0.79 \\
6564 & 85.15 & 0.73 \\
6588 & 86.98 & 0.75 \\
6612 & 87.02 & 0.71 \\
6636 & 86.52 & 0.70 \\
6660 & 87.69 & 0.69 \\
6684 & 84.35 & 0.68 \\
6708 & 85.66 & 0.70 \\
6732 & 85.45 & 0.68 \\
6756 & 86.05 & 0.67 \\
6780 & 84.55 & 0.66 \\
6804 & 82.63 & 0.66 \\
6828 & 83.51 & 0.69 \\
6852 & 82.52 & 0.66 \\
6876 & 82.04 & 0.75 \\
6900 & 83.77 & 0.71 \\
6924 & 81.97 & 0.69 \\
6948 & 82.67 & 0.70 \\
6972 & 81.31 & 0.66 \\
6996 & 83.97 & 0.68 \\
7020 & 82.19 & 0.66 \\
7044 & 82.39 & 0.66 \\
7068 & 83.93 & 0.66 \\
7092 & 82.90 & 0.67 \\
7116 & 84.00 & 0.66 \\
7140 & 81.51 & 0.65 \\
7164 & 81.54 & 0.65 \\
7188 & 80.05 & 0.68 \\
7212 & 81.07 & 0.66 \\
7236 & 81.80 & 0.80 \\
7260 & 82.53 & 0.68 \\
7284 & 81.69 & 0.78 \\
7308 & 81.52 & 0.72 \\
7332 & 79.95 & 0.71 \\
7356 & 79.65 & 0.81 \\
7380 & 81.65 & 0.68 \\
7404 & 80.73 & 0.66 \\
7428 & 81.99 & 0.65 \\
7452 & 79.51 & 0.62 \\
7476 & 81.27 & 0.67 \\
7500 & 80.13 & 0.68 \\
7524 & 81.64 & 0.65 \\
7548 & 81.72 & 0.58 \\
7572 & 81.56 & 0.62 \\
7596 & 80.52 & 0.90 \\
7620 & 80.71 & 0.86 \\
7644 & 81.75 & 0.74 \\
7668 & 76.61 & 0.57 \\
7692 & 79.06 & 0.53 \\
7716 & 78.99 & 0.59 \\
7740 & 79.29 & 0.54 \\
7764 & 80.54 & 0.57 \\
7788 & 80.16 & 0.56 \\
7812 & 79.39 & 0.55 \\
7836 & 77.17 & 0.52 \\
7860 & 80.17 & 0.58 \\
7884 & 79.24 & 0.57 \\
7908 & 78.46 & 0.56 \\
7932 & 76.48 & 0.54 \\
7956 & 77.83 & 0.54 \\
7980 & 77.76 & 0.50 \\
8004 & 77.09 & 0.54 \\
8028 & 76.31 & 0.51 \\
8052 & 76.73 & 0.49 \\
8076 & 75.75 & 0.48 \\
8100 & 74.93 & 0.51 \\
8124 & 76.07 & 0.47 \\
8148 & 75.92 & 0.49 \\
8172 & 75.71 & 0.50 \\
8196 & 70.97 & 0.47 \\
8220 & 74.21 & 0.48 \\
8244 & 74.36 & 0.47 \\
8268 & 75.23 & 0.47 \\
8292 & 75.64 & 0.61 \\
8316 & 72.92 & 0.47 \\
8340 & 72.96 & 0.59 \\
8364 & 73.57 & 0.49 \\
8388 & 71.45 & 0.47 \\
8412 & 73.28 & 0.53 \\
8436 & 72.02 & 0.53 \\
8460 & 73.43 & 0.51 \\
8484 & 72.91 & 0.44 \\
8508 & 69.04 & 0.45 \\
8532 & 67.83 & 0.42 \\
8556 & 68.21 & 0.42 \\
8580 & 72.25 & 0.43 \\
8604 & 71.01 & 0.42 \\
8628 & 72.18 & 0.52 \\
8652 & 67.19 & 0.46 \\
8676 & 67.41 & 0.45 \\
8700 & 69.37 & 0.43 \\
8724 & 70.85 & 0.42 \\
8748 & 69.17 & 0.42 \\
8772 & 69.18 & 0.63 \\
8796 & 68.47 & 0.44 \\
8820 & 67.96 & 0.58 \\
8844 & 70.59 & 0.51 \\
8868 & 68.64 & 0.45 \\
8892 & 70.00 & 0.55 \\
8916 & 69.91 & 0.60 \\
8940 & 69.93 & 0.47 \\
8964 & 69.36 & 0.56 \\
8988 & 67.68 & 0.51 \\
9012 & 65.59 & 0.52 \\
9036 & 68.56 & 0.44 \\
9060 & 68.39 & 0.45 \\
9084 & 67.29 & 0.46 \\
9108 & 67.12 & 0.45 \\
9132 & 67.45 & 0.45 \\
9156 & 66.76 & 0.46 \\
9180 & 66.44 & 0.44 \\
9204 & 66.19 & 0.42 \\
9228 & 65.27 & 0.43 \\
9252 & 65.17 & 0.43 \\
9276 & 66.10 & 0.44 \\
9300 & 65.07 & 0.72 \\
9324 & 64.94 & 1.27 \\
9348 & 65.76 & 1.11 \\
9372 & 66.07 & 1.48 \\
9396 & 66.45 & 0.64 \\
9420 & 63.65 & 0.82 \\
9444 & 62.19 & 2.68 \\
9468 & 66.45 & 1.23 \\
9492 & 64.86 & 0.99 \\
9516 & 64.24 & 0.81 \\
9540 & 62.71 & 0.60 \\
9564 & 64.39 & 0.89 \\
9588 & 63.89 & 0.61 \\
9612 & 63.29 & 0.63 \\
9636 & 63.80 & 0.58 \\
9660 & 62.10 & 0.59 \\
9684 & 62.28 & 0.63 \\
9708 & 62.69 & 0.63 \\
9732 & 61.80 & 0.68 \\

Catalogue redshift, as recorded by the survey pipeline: 0.00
